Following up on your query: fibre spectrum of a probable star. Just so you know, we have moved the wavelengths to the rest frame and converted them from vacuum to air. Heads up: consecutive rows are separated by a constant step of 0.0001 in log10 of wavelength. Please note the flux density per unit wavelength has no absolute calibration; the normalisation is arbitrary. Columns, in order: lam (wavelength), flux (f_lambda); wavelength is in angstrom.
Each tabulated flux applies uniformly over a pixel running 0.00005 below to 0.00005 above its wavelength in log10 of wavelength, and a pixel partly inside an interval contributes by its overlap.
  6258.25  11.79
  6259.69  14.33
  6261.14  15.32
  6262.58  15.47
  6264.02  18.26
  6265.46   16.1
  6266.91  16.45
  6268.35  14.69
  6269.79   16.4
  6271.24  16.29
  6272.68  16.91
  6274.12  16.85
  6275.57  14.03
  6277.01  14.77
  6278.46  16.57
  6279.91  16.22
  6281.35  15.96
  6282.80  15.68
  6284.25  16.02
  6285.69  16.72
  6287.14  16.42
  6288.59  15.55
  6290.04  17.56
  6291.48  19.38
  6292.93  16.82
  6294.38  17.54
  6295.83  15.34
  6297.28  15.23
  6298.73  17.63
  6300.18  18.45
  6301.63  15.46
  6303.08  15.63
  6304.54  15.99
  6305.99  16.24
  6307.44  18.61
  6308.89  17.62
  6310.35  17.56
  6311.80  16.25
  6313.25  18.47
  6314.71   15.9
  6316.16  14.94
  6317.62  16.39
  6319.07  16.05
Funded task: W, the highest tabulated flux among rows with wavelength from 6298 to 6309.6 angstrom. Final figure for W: 18.61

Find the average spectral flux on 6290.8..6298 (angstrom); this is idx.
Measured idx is 16.8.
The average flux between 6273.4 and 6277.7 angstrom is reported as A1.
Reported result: 15.2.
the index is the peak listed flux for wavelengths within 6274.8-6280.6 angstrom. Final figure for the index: 16.57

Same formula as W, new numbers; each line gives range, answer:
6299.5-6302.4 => 18.45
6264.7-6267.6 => 16.45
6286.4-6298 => 19.38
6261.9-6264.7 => 18.26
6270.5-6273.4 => 16.91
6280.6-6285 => 16.02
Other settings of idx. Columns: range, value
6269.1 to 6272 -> 16.3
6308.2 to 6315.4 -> 17.1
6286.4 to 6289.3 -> 16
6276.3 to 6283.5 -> 15.8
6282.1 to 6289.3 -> 16.1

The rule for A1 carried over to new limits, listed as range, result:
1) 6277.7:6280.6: 16.3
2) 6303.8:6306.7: 16.1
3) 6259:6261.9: 14.8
